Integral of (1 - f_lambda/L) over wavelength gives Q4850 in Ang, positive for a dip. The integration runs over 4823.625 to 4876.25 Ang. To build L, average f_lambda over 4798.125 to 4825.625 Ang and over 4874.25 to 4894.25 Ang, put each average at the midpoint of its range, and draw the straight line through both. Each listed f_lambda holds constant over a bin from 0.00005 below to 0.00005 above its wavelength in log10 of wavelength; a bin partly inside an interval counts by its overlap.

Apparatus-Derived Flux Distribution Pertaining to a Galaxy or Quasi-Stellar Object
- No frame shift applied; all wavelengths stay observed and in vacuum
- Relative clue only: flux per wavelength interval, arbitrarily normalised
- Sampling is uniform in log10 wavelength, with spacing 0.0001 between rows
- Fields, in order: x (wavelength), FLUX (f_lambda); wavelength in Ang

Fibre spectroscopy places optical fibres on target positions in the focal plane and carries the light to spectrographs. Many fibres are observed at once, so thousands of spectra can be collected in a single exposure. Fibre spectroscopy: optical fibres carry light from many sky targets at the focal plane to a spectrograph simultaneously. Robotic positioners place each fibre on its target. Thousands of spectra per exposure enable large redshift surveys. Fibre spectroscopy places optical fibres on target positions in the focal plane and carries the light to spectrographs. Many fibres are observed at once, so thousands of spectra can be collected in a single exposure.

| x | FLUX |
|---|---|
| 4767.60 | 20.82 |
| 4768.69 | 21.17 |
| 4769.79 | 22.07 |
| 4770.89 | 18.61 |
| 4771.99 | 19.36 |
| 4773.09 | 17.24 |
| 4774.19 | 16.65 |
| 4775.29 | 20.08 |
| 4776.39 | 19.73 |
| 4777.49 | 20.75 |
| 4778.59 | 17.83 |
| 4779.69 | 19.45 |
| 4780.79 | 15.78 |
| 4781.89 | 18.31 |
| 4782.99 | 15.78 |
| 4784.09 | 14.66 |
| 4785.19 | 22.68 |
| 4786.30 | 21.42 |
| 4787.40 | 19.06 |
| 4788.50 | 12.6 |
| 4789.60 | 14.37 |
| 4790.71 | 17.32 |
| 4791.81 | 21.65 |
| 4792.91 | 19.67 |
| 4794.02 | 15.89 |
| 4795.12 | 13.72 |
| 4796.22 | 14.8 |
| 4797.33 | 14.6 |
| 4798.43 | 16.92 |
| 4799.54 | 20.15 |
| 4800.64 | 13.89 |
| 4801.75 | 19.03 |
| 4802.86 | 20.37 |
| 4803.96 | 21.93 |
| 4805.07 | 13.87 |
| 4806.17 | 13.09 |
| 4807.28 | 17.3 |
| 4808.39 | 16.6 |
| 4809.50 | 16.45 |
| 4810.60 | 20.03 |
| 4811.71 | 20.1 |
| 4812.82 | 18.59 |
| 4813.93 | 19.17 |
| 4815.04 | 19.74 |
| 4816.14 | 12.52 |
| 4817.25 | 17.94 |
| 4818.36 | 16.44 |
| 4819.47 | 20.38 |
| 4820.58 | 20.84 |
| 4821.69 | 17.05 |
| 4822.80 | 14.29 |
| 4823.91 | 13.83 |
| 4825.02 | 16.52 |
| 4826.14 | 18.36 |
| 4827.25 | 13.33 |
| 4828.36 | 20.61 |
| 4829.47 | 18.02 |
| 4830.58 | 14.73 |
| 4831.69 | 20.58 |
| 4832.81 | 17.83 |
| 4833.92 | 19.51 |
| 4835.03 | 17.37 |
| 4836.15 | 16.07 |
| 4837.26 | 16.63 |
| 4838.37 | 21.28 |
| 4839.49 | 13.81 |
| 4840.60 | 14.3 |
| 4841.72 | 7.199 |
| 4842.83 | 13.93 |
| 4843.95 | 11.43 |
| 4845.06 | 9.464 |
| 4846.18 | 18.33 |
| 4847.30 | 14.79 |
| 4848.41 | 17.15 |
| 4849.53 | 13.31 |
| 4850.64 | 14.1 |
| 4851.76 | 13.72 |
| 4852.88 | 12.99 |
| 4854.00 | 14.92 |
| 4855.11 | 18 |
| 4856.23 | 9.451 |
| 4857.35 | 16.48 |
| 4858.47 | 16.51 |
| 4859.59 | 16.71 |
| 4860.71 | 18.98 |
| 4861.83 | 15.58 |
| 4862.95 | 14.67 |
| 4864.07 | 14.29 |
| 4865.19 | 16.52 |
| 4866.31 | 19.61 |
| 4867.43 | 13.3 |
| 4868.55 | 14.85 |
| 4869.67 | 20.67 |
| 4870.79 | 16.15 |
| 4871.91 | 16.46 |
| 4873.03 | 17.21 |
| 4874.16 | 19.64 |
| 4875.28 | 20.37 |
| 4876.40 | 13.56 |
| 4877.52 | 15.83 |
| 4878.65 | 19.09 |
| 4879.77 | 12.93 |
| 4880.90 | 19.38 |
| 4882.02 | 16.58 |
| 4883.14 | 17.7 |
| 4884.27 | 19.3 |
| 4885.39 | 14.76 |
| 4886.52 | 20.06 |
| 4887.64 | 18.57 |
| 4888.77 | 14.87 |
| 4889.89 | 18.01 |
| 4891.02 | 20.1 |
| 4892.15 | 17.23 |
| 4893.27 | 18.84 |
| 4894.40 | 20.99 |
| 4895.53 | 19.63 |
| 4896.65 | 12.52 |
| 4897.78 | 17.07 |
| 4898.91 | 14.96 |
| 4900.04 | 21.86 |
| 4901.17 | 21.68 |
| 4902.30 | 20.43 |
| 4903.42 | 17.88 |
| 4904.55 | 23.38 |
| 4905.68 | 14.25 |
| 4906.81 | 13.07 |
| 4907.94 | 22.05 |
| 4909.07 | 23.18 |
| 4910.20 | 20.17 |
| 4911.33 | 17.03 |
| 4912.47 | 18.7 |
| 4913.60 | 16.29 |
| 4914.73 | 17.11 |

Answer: 4.8 Ang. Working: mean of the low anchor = 17.5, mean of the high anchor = 17.6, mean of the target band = 15.9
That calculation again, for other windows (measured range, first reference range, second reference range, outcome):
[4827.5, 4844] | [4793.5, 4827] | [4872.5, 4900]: 0.9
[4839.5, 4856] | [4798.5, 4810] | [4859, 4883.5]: 3.1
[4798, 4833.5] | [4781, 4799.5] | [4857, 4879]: -1.0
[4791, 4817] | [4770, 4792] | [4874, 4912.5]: 1.1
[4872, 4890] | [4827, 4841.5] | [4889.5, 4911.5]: 0.9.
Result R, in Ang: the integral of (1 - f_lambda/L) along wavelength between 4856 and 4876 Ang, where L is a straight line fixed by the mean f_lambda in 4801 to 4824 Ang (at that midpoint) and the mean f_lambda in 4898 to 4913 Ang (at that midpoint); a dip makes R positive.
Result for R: 2.00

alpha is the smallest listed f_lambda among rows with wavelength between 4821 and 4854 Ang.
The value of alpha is 7.199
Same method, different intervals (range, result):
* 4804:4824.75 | 12.52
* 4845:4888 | 9.451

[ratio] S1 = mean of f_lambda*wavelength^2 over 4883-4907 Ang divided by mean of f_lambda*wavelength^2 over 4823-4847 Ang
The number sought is 1.18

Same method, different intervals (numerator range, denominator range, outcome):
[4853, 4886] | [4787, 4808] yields 1.01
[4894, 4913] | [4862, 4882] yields 1.14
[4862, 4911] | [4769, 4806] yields 1.04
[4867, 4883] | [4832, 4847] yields 1.13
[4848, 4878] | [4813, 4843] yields 0.96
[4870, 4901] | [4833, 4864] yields 1.19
